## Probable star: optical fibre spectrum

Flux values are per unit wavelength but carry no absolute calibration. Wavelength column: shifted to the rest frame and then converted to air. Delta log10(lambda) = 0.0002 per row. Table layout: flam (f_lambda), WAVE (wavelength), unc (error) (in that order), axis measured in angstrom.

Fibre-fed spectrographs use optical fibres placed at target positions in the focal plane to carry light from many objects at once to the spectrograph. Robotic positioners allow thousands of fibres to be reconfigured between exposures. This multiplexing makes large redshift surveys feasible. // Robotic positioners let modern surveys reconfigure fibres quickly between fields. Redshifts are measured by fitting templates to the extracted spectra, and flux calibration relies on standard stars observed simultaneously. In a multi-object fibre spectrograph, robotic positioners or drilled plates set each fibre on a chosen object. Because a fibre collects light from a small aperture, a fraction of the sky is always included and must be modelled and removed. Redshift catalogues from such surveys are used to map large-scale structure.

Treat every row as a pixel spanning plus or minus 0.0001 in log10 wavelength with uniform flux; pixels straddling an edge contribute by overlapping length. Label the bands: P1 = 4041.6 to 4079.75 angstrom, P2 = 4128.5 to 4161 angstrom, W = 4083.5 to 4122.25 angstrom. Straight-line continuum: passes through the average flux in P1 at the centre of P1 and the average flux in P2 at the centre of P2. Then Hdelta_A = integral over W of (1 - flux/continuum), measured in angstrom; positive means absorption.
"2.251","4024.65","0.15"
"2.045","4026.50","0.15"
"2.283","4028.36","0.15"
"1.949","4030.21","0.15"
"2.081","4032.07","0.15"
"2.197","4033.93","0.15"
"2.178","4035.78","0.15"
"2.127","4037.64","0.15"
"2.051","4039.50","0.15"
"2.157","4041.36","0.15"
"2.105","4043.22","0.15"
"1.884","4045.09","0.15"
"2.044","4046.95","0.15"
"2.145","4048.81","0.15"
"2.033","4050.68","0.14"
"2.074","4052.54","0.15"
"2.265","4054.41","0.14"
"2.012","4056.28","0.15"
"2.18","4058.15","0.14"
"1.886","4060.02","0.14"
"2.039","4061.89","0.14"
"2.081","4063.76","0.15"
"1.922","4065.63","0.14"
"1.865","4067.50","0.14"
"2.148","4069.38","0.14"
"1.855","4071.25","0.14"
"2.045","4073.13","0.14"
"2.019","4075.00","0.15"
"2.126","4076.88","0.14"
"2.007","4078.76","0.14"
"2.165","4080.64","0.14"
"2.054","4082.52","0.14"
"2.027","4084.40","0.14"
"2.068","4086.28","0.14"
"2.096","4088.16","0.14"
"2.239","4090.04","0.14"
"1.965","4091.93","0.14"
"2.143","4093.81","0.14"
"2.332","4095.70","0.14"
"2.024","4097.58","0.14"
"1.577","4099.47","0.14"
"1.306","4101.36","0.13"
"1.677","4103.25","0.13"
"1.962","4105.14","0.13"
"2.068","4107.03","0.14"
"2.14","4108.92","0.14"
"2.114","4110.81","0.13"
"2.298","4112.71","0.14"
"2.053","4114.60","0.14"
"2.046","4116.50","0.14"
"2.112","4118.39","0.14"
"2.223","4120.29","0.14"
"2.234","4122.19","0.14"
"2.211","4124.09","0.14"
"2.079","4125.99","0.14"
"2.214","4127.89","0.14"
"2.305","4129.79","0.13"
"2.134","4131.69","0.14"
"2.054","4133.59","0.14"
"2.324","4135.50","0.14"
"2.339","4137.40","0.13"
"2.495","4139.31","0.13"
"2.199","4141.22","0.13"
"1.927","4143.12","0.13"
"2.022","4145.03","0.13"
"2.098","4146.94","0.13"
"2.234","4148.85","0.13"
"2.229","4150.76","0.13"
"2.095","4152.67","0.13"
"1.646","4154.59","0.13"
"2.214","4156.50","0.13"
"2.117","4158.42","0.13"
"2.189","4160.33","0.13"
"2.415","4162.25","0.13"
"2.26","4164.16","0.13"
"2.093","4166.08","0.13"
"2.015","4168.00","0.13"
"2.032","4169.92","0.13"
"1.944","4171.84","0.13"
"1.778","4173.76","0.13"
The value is 1.3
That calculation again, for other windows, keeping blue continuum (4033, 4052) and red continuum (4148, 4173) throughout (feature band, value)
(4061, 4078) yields 0.7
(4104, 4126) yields -0.2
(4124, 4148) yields -0.9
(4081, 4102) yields 1.0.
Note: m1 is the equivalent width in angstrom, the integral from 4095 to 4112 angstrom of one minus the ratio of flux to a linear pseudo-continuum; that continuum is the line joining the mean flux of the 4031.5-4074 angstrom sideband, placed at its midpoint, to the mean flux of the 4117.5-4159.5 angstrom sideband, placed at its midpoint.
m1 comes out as 1.7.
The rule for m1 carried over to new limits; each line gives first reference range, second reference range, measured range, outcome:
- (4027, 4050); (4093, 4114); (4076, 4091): -0.7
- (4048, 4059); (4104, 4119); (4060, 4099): 1.0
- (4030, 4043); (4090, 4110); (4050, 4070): 0.0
